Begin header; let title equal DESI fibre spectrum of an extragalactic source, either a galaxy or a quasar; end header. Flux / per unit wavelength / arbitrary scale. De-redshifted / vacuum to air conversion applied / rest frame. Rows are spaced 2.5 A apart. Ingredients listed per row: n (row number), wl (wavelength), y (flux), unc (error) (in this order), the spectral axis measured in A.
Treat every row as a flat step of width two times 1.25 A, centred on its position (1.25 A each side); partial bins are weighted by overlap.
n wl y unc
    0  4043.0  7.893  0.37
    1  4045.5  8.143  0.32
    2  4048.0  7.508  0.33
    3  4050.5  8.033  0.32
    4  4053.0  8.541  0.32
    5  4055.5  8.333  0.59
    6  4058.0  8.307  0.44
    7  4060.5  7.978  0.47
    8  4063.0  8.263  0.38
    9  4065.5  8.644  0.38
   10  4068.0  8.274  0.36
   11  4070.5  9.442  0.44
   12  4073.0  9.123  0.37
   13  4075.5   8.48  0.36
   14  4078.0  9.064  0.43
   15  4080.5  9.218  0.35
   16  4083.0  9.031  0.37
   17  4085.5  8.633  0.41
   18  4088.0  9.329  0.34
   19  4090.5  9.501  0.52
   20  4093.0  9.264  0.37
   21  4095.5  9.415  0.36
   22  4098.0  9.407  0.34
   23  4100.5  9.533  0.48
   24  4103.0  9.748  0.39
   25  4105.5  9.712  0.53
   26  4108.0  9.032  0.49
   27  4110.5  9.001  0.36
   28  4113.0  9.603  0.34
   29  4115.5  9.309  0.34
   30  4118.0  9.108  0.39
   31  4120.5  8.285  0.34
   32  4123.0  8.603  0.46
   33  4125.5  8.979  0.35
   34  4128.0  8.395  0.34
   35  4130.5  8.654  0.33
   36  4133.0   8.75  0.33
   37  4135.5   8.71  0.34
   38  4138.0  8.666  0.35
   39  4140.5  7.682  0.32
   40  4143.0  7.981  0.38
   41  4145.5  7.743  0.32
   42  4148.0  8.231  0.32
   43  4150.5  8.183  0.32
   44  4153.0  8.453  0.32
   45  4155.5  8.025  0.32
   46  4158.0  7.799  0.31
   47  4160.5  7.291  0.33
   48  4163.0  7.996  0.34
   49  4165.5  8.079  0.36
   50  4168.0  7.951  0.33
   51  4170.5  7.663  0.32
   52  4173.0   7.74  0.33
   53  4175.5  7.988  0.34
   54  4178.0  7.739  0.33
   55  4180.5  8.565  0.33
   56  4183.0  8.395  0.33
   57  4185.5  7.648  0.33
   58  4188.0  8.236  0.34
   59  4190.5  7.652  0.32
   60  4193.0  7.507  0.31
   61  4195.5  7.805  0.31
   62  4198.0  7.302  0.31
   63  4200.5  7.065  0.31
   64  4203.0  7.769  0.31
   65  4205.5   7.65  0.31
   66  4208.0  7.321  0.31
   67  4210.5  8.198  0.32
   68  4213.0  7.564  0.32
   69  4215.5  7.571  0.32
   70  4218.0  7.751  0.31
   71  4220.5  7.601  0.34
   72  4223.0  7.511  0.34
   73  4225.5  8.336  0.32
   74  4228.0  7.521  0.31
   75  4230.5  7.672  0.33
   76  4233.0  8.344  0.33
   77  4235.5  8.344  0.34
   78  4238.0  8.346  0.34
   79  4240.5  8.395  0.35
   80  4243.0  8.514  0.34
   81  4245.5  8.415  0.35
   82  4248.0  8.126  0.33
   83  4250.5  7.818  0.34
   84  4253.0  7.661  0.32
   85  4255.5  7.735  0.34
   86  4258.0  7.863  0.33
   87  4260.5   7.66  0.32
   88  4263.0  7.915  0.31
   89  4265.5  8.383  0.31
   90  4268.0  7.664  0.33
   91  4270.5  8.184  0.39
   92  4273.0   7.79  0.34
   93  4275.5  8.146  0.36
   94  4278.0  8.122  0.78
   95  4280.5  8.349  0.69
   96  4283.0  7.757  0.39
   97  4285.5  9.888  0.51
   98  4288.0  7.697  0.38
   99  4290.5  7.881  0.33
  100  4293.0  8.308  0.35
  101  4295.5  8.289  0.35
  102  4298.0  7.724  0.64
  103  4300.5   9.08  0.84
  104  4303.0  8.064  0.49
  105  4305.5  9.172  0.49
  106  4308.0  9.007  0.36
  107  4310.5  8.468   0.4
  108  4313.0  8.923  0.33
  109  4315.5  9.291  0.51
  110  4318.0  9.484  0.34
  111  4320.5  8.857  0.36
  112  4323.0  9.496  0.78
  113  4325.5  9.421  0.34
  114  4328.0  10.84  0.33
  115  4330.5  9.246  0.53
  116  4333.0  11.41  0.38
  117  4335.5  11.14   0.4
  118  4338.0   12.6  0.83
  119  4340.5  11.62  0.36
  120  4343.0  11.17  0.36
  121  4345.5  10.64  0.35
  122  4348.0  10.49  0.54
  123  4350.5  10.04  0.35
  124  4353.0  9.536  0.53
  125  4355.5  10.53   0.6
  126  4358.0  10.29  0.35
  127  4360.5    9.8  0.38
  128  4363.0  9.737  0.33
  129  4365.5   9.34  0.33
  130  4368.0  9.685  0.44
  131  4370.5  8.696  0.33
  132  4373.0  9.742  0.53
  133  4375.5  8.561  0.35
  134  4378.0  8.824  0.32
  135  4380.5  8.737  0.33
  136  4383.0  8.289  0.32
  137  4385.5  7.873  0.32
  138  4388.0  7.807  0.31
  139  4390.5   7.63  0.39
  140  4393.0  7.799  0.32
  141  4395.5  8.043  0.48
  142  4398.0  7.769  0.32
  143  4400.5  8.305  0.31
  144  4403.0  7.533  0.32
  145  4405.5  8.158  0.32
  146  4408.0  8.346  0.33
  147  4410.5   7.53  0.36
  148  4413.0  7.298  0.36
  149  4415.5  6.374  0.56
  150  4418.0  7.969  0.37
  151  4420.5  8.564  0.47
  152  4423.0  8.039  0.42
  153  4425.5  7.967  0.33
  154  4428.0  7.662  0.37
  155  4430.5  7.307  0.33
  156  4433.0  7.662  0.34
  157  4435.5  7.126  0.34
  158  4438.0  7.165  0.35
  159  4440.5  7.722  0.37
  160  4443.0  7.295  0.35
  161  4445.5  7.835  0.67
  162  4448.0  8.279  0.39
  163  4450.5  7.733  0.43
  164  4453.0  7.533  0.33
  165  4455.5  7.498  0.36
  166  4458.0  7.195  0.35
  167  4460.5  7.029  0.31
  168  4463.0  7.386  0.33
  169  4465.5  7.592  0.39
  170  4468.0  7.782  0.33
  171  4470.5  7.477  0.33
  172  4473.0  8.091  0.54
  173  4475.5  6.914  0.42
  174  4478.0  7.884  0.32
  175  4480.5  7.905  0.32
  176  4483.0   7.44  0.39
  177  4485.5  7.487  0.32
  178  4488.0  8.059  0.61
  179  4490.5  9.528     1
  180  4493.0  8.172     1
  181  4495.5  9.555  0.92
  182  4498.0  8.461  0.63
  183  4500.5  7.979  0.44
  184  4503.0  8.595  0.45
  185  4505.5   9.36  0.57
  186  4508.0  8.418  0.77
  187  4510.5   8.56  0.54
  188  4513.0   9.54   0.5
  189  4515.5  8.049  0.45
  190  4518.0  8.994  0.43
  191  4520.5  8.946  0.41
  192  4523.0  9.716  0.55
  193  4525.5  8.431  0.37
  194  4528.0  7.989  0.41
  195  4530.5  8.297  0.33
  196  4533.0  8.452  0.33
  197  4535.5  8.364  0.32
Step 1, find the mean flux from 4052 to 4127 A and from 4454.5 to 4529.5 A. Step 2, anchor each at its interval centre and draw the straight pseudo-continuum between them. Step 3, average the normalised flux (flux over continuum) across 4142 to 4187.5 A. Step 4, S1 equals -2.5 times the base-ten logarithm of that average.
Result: 0.11 mag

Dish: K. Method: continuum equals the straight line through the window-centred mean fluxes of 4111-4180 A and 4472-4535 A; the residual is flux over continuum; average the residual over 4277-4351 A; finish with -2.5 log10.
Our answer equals -0.13 mag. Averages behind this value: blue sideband 8.29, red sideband 8.43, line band 9.41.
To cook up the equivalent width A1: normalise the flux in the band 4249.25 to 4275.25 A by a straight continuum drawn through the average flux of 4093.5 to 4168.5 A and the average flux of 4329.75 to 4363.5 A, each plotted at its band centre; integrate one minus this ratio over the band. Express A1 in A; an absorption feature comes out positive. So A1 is 5.19 A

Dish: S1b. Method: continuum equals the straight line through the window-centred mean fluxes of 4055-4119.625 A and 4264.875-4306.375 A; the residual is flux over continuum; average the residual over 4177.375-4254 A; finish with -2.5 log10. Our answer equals 0.085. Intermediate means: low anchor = 9.03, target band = 7.88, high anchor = 8.25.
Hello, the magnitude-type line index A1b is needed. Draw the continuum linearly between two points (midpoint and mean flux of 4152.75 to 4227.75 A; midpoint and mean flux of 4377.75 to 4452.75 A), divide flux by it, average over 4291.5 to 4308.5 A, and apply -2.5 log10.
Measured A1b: -0.09 mag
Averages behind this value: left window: 7.79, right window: 7.8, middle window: 8.49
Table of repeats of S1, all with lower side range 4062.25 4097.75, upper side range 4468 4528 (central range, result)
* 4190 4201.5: 0.18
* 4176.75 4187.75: 0.10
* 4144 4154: 0.10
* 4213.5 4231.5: 0.14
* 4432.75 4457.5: 0.12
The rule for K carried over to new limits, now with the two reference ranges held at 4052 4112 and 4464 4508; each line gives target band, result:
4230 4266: 0.07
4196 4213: 0.15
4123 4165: 0.08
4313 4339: -0.19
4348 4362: -0.20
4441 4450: 0.06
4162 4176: 0.12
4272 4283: 0.07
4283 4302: 0.02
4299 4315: -0.04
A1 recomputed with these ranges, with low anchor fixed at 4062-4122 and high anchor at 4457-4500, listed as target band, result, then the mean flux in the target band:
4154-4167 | 1.5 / 7.85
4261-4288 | 1.1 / 8.18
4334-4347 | -4.8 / 11.4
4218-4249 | 2.1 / 8.08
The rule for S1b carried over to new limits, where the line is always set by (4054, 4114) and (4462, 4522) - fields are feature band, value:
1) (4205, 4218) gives 0.15 mag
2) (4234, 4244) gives 0.04 mag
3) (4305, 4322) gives -0.05 mag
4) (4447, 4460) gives 0.10 mag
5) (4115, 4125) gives 0.02 mag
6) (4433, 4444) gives 0.14 mag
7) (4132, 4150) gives 0.08 mag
